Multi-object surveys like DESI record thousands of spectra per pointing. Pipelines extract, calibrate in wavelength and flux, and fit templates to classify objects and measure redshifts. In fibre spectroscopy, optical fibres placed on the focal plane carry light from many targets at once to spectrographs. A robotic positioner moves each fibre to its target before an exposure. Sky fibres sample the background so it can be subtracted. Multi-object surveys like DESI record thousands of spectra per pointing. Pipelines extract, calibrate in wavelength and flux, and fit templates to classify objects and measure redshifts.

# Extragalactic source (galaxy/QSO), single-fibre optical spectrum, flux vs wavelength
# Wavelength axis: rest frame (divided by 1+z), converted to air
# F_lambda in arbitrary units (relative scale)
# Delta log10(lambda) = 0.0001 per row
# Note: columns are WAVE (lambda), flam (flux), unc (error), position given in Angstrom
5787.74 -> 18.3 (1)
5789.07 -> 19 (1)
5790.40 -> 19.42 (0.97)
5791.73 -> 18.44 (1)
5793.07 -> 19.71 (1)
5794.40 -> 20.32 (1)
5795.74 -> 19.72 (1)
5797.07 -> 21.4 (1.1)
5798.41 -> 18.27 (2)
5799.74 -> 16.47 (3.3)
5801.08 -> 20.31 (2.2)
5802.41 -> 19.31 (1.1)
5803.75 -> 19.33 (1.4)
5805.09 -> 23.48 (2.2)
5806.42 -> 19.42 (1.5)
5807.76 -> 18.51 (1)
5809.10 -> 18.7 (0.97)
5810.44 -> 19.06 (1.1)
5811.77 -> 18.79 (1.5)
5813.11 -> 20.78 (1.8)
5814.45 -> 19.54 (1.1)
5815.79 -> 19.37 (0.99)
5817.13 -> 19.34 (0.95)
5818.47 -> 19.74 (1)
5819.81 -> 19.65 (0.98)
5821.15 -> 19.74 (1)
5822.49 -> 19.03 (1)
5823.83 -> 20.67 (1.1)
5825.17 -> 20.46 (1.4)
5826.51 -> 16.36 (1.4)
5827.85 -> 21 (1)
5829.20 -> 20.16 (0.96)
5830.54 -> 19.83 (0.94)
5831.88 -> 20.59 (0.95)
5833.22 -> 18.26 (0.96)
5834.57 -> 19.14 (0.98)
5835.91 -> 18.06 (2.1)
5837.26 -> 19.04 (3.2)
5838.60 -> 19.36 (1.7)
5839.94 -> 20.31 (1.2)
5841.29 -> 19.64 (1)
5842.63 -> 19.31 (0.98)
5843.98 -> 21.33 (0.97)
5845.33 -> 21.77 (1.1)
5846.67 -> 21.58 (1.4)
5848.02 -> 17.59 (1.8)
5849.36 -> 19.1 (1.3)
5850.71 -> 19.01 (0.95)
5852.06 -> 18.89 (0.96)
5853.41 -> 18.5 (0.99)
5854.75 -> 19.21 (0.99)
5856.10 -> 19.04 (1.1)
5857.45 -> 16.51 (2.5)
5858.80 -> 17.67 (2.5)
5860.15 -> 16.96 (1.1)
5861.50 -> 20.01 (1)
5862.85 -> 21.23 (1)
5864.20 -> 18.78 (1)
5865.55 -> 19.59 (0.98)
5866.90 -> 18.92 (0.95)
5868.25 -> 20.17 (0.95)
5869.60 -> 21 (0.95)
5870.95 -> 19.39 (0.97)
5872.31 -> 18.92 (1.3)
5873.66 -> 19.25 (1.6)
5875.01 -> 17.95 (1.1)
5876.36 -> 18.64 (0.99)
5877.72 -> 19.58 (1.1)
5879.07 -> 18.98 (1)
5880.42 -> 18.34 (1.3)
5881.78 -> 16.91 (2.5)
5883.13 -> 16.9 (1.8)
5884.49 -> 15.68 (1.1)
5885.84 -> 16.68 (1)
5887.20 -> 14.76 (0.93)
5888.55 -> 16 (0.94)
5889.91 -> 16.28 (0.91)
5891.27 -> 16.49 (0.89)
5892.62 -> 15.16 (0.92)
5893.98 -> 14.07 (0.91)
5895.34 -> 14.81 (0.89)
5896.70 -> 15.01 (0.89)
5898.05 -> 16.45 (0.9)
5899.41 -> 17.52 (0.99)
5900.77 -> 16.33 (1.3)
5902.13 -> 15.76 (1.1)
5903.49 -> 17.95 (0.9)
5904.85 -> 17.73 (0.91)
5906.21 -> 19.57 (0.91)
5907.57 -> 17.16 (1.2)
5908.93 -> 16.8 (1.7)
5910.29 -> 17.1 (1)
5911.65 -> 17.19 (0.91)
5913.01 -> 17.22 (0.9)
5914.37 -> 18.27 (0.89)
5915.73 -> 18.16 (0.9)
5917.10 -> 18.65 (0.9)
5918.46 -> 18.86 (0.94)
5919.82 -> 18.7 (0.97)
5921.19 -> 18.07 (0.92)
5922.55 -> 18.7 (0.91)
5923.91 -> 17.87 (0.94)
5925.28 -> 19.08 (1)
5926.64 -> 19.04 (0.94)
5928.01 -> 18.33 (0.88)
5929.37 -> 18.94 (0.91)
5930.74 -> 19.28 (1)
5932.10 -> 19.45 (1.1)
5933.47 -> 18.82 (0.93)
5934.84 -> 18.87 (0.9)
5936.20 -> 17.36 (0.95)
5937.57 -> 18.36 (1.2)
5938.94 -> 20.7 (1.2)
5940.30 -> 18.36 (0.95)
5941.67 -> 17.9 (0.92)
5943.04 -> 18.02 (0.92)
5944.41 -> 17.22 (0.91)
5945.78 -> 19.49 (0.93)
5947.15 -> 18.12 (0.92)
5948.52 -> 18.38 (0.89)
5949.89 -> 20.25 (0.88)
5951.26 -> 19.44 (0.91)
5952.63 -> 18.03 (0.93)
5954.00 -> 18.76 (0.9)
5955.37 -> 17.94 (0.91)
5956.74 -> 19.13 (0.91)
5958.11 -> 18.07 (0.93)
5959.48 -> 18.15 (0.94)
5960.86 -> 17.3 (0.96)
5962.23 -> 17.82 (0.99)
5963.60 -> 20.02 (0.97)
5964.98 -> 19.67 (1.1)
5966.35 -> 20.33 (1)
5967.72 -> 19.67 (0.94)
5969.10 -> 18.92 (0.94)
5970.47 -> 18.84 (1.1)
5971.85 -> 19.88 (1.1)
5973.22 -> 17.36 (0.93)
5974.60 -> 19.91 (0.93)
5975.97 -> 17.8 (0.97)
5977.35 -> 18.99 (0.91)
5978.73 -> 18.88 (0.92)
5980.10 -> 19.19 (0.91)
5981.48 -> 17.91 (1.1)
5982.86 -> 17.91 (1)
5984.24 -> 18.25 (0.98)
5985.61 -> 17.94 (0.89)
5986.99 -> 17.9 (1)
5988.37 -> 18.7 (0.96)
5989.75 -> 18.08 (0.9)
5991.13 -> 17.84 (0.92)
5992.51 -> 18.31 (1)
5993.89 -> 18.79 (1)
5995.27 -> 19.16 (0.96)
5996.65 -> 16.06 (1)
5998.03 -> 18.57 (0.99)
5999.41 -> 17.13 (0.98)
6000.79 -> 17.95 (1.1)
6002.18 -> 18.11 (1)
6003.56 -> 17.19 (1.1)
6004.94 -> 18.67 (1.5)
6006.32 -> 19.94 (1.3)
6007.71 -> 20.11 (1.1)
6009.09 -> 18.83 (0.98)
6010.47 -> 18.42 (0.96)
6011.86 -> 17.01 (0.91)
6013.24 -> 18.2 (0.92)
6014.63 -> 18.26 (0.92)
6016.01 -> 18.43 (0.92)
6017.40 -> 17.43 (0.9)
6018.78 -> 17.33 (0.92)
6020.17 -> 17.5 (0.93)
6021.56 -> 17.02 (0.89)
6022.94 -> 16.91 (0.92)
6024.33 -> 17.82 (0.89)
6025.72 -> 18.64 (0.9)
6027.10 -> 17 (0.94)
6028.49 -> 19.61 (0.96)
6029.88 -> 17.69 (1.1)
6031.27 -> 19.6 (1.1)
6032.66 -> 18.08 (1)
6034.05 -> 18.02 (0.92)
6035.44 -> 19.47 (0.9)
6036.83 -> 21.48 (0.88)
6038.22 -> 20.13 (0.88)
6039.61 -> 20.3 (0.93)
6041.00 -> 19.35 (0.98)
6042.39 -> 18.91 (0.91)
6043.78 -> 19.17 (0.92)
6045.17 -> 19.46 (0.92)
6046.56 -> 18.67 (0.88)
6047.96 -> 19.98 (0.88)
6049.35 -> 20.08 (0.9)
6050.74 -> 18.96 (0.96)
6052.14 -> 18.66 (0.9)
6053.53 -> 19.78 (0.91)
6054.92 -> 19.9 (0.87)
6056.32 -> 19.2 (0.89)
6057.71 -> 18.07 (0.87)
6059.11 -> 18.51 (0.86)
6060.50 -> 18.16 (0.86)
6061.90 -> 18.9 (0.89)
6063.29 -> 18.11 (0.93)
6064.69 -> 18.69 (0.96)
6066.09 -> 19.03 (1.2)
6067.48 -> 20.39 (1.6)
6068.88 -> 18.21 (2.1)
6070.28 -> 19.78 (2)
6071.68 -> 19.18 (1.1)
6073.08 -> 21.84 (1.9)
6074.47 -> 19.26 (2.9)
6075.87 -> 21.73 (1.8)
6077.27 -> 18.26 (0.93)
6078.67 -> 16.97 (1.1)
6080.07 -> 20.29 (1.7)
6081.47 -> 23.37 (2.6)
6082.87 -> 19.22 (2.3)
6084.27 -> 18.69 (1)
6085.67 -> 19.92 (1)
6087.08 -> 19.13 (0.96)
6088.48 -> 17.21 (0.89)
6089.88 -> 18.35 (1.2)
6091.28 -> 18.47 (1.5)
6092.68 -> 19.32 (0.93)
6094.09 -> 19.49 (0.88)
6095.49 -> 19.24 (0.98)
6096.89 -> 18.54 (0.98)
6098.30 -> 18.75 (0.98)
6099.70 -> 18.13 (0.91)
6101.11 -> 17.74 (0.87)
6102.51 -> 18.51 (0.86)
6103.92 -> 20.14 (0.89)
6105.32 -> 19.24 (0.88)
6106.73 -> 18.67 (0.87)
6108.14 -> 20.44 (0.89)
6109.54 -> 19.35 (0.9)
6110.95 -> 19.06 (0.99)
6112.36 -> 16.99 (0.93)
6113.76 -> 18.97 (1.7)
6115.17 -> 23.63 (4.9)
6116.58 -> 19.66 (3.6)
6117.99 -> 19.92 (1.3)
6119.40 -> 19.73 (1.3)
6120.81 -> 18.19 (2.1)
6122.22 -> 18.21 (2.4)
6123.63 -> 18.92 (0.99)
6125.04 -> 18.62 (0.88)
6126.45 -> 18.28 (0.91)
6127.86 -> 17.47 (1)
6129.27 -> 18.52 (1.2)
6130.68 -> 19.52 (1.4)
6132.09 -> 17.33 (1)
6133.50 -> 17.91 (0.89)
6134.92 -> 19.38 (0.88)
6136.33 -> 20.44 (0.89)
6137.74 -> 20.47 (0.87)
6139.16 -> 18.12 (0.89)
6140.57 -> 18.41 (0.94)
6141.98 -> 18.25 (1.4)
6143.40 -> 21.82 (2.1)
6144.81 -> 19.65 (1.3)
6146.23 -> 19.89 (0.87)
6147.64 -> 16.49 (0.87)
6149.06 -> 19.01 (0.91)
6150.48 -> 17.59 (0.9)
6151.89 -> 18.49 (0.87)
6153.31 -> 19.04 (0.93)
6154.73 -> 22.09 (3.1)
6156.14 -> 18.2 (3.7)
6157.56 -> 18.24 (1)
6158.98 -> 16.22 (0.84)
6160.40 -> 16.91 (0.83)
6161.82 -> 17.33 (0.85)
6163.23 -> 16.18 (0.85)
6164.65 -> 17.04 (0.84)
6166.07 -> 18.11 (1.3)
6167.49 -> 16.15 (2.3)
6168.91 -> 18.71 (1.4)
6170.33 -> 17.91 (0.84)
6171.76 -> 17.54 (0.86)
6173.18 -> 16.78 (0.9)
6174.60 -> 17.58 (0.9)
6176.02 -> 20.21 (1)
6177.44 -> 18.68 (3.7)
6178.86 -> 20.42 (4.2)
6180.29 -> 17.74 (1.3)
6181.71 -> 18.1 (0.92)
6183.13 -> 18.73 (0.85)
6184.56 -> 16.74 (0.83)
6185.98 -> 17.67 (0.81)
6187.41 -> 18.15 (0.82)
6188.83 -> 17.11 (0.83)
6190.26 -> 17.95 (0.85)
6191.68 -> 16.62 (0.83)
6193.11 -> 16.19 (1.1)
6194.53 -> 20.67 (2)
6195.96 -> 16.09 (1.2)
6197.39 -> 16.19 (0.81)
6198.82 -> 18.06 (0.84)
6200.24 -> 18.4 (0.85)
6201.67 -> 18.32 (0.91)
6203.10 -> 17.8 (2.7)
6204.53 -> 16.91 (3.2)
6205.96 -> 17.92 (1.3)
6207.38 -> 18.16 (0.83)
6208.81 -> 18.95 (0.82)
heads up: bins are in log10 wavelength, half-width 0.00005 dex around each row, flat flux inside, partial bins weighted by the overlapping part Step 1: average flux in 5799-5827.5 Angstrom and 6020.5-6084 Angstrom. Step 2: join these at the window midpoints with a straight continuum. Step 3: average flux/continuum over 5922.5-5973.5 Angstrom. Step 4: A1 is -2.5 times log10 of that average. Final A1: 0.03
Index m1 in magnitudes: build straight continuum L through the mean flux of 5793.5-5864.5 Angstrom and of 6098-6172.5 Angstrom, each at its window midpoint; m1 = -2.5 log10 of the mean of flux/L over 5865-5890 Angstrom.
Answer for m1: 0.07 mag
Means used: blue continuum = 19.4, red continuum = 18.7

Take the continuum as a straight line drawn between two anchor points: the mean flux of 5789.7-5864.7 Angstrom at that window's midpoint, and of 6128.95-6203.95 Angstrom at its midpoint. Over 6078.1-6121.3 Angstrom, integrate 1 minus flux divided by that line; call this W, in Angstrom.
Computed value -1.8 Angstrom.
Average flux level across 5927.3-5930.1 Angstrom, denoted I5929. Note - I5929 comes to 18.6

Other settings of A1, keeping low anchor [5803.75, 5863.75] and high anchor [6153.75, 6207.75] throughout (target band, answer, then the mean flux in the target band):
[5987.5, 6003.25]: 0.04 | 18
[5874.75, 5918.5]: 0.13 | 17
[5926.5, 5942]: 0.01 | 18.8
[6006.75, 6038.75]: 0.01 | 18.4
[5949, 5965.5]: 0.01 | 18.7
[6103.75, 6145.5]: -0.06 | 19.2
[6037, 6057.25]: -0.06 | 19.5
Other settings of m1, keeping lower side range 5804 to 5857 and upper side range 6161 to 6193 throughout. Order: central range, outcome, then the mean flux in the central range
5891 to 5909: 0.17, 16.5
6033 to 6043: -0.06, 19.6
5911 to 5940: 0.03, 18.6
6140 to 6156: -0.07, 19.1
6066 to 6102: -0.06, 19.3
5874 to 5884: 0.07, 18.2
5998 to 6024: 0.03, 18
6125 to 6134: -0.01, 18.2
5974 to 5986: 0.01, 18.5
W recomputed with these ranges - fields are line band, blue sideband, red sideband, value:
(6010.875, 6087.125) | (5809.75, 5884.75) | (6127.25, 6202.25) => -1.7 Angstrom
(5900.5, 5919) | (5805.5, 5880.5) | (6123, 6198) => 1.4 Angstrom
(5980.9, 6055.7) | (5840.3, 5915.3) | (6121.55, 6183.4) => -1.3 Angstrom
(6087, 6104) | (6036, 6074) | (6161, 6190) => 0.2 Angstrom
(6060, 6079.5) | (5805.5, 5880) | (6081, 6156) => -0.1 Angstrom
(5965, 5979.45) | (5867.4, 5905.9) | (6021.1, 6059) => -0.7 Angstrom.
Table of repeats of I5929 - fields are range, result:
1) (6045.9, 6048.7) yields 19.3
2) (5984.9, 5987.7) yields 18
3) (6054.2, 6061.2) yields 18.8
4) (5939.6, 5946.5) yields 18.2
